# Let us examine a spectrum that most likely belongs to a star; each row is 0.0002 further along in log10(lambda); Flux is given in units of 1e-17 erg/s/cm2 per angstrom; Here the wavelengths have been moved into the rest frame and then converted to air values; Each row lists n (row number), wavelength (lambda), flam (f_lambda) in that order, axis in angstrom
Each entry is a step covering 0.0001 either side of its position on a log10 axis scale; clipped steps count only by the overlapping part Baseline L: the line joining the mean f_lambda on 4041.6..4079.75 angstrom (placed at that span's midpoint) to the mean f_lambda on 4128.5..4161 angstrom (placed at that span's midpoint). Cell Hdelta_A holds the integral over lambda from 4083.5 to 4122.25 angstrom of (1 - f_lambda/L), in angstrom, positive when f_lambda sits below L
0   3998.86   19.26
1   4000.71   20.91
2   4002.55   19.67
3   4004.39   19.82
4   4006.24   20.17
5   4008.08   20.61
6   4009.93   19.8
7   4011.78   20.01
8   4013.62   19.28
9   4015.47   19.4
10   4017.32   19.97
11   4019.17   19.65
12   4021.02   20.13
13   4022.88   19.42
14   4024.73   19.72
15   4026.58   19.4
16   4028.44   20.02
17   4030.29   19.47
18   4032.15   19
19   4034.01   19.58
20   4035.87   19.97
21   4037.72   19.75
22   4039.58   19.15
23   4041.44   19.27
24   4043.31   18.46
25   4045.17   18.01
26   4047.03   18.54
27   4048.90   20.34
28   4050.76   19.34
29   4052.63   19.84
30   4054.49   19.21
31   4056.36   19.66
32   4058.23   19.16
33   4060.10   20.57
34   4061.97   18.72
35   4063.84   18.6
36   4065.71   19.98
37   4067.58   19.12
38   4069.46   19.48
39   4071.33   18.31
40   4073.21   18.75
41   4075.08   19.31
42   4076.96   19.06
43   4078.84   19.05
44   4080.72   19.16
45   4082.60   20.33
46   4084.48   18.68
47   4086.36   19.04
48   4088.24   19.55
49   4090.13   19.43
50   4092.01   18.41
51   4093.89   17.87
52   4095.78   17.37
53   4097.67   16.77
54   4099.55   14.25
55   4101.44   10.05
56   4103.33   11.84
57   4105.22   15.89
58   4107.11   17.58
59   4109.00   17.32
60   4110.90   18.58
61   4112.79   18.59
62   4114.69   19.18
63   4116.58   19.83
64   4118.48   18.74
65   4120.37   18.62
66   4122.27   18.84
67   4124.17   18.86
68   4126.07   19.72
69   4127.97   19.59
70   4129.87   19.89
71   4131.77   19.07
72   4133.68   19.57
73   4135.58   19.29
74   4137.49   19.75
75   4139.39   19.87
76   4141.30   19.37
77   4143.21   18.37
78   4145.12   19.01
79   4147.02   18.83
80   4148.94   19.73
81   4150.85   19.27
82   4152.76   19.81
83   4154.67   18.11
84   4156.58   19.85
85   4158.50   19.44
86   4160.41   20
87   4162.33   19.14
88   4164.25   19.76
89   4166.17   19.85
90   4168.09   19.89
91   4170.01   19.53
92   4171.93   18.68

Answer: 3.7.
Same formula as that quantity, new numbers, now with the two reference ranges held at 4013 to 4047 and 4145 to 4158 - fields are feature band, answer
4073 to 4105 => 3.0 angstrom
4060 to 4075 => 0.2 angstrom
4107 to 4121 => 0.5 angstrom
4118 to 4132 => 0.1 angstrom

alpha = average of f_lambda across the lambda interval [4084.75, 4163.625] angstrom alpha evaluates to 18.4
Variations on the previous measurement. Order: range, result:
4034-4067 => 19.3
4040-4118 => 18.4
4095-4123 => 16.9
